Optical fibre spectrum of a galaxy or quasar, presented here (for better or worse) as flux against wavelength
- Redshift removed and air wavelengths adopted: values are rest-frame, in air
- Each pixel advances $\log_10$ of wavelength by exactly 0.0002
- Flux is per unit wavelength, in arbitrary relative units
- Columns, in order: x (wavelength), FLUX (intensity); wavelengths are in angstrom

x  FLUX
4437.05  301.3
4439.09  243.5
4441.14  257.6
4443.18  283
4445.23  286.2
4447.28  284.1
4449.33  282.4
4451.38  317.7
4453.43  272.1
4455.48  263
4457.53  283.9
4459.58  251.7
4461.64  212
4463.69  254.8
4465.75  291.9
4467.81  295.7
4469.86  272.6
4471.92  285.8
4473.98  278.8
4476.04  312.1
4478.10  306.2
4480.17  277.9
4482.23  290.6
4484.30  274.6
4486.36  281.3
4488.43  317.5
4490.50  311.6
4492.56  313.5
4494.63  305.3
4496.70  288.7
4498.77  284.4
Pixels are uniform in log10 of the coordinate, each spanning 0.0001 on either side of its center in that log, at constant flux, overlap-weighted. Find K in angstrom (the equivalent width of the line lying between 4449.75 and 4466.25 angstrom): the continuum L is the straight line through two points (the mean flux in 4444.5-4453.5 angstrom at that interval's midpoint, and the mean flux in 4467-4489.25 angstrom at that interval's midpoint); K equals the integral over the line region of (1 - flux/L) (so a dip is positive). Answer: 1.3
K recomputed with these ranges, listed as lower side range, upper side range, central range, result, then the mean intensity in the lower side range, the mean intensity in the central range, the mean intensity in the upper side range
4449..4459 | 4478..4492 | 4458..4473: 1.04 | 283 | 267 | 294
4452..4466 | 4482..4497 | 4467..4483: -0.51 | 261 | 290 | 299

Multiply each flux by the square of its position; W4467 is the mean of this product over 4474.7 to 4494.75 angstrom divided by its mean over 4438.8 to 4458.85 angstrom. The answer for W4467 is 1.1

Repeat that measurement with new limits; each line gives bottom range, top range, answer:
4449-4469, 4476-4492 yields 1.10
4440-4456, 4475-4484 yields 1.06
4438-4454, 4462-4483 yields 1.03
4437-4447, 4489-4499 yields 1.14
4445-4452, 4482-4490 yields 1.02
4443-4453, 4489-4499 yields 1.07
